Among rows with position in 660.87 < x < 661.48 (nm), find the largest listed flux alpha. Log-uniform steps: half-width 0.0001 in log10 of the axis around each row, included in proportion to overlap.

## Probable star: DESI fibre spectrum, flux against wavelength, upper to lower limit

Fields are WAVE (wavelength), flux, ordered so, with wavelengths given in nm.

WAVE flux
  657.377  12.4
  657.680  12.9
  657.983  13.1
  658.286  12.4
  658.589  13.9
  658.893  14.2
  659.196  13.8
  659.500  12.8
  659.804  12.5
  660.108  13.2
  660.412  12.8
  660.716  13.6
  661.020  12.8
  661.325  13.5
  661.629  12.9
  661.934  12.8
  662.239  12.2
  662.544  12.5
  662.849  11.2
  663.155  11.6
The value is 13.5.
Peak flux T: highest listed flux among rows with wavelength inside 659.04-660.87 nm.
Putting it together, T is 13.8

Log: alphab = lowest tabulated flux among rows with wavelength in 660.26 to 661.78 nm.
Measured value 12.8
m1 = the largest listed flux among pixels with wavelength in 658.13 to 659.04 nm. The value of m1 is 14.2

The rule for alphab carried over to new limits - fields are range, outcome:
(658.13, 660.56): 12.4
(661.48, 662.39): 12.2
